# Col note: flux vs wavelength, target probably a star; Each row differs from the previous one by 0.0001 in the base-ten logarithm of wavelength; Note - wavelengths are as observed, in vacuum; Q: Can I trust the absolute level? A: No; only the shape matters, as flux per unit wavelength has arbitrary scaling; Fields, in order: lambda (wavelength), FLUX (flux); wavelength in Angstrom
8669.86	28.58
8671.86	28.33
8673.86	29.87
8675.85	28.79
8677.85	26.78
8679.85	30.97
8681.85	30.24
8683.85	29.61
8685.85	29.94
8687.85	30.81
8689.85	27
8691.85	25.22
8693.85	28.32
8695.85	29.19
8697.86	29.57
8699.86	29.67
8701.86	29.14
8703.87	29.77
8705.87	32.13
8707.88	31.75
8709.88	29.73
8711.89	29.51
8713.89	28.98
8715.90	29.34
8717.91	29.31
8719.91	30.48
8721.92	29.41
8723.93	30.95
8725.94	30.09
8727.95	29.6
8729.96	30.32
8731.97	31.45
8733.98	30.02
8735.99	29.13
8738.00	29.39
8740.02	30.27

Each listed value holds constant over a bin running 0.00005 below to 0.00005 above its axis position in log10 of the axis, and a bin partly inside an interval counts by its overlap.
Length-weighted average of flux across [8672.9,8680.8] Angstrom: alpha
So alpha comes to 29.1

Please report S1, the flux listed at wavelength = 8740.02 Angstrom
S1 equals 30.27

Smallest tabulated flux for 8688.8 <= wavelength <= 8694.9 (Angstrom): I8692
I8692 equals 25.22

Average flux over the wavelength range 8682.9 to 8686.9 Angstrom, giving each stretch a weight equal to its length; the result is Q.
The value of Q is 29.8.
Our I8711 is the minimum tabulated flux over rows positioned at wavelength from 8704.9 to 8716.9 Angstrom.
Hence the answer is 28.98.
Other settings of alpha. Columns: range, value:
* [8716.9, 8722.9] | 29.7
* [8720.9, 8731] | 30.1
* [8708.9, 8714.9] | 29.4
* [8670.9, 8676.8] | 29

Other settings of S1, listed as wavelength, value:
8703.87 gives 29.77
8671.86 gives 28.33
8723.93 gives 30.95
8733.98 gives 30.02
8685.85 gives 29.94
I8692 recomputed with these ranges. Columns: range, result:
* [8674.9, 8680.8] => 26.78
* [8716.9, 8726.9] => 29.31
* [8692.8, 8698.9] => 28.32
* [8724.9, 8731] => 29.6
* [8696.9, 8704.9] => 29.14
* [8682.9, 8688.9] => 29.61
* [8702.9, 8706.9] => 29.77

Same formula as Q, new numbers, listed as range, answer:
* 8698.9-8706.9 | 30.2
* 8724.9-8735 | 30.3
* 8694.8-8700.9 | 29.5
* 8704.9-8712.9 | 30.8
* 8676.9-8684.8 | 29.4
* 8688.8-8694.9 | 26.9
